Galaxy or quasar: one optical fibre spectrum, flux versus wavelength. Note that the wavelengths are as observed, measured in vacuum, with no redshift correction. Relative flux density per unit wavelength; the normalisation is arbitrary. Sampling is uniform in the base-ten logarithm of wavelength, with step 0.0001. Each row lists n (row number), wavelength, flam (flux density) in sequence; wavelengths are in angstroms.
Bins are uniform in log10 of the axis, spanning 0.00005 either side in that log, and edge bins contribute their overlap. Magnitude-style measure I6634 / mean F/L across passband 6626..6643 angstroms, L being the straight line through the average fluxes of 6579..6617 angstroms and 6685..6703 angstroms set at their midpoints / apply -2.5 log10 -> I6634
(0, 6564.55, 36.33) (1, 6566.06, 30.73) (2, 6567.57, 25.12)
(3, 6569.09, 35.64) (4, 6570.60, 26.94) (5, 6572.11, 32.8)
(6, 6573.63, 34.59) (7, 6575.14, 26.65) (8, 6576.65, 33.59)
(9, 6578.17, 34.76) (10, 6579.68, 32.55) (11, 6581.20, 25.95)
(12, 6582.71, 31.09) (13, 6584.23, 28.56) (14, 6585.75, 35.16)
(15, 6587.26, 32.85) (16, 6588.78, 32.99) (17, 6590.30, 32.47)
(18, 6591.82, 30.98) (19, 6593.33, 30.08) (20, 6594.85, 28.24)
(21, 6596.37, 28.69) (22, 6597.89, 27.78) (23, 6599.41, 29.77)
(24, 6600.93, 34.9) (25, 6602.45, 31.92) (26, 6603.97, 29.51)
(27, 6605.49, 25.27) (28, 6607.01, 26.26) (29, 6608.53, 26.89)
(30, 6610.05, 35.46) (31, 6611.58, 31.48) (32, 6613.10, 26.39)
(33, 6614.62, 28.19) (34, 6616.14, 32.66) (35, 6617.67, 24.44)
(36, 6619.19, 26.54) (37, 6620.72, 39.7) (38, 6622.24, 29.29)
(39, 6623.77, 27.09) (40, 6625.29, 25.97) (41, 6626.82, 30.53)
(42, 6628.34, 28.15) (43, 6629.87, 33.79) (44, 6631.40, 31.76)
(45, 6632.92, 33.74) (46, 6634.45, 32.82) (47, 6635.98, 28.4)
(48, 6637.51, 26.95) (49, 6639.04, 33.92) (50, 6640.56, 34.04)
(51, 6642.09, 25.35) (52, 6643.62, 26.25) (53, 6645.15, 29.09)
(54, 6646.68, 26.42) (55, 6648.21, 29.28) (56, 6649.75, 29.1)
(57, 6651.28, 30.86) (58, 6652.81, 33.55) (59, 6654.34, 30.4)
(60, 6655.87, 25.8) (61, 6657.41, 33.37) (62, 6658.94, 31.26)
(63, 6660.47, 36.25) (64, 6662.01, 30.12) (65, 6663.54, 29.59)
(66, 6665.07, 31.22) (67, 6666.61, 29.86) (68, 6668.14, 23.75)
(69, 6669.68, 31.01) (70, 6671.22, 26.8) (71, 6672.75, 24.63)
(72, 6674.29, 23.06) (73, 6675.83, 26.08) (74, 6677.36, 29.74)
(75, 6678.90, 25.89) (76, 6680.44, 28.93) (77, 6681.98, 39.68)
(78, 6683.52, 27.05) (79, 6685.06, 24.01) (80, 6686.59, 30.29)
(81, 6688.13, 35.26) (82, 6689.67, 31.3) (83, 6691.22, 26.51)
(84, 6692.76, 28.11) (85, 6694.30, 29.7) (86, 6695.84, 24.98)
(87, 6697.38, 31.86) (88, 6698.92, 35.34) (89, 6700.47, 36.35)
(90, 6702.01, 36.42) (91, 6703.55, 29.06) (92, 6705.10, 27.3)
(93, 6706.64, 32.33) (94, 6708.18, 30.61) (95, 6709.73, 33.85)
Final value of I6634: -0.01 mag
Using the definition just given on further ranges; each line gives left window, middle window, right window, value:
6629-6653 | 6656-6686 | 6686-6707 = 0.060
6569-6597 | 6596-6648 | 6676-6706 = 0.043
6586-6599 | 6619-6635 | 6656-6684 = -0.033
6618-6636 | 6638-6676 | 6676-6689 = 0.036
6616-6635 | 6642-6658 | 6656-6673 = 0.033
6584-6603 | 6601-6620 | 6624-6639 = 0.065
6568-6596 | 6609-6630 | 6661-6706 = 0.030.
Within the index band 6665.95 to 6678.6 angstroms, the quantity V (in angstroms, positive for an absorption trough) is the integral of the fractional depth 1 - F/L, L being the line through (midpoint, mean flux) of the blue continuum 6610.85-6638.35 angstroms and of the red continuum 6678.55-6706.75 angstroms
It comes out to 1.5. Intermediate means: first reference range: 29.9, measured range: 26.8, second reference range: 30.6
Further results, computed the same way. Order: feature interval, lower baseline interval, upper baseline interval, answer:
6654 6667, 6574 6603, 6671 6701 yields -0.52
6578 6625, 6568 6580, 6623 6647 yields 1.22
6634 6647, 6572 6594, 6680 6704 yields 0.85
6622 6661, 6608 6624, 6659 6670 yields 0.03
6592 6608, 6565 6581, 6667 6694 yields 0.66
